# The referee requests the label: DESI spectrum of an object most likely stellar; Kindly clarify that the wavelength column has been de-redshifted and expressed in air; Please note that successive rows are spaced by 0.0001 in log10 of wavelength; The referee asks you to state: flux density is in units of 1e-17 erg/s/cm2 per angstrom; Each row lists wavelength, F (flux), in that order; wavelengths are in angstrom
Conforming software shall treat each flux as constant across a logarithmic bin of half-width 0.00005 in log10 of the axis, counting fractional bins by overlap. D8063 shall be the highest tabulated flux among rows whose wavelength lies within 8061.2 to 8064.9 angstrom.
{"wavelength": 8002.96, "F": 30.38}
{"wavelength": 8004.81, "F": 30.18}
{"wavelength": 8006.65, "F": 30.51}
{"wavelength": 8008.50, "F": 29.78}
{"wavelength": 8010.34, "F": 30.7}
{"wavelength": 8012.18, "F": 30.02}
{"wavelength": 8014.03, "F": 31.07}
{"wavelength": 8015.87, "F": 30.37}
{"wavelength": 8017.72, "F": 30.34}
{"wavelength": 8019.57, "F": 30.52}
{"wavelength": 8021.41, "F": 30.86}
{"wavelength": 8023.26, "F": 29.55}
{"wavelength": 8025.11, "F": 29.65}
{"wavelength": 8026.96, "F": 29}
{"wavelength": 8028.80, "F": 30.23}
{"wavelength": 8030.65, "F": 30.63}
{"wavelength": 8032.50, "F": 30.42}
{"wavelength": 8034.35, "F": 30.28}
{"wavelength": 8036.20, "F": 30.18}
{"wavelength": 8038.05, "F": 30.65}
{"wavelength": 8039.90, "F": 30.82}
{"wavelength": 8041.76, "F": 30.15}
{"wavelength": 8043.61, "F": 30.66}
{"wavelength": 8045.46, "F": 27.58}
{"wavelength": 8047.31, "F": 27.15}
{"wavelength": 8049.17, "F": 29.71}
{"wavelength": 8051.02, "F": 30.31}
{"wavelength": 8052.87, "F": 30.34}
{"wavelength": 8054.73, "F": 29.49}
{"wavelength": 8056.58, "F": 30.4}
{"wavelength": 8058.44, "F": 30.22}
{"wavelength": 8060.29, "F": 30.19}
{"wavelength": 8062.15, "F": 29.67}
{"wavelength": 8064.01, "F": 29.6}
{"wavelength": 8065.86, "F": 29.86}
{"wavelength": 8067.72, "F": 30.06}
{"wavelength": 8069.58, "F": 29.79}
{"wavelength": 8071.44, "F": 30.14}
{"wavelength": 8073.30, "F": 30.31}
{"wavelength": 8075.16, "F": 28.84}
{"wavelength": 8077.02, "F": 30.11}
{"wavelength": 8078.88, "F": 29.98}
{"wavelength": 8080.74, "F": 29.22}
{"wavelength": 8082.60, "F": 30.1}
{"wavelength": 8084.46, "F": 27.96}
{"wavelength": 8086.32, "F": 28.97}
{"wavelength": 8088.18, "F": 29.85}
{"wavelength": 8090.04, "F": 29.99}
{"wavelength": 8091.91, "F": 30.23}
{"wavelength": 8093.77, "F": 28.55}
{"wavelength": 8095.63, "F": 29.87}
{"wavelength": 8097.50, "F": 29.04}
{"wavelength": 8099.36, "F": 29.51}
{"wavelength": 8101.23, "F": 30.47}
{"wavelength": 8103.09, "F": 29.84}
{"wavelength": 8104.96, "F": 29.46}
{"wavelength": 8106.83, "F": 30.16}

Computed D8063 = 29.67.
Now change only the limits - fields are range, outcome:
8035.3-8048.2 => 30.82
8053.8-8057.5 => 30.4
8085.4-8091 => 29.99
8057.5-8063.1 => 30.22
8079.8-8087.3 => 30.1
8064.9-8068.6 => 30.06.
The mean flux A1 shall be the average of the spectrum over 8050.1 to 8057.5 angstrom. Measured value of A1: 30.1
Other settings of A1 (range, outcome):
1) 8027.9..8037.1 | 30.3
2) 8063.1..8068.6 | 29.9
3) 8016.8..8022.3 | 30.6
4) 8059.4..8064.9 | 29.8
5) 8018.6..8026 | 30.1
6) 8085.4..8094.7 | 29.5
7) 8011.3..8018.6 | 30.4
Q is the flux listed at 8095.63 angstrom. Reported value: 29.87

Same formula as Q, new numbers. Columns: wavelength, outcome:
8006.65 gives 30.51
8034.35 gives 30.28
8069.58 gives 29.79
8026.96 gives 29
